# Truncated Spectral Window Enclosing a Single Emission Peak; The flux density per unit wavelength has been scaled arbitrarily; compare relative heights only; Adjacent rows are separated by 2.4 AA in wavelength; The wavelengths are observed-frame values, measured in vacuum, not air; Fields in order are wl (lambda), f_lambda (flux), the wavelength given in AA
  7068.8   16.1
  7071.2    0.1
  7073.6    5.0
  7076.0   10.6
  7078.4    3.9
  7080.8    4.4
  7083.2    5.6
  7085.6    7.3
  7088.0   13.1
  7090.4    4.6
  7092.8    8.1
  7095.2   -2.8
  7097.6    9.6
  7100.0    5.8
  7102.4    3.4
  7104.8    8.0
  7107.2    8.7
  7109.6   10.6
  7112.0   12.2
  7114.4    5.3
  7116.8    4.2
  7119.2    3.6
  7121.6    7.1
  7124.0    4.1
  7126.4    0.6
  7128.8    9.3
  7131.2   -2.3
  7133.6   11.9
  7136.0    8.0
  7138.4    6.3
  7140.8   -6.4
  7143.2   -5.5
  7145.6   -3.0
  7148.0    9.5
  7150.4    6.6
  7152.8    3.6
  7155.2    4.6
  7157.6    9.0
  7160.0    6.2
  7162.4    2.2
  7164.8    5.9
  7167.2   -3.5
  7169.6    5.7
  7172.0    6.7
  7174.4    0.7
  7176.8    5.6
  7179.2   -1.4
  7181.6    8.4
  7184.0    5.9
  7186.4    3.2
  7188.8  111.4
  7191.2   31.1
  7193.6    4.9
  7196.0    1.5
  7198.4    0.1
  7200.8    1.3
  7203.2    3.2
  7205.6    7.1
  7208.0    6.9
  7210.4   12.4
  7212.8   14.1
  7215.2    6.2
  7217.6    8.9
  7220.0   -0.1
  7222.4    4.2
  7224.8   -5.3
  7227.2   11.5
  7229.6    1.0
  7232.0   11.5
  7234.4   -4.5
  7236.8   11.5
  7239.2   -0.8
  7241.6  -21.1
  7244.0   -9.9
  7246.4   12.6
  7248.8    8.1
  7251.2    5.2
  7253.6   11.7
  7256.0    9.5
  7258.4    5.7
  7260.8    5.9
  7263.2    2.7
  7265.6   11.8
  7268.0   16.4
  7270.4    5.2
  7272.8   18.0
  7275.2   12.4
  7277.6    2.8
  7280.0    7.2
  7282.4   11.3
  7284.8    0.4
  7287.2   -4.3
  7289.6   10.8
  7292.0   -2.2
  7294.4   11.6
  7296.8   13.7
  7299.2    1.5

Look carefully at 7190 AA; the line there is H-alpha 6563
